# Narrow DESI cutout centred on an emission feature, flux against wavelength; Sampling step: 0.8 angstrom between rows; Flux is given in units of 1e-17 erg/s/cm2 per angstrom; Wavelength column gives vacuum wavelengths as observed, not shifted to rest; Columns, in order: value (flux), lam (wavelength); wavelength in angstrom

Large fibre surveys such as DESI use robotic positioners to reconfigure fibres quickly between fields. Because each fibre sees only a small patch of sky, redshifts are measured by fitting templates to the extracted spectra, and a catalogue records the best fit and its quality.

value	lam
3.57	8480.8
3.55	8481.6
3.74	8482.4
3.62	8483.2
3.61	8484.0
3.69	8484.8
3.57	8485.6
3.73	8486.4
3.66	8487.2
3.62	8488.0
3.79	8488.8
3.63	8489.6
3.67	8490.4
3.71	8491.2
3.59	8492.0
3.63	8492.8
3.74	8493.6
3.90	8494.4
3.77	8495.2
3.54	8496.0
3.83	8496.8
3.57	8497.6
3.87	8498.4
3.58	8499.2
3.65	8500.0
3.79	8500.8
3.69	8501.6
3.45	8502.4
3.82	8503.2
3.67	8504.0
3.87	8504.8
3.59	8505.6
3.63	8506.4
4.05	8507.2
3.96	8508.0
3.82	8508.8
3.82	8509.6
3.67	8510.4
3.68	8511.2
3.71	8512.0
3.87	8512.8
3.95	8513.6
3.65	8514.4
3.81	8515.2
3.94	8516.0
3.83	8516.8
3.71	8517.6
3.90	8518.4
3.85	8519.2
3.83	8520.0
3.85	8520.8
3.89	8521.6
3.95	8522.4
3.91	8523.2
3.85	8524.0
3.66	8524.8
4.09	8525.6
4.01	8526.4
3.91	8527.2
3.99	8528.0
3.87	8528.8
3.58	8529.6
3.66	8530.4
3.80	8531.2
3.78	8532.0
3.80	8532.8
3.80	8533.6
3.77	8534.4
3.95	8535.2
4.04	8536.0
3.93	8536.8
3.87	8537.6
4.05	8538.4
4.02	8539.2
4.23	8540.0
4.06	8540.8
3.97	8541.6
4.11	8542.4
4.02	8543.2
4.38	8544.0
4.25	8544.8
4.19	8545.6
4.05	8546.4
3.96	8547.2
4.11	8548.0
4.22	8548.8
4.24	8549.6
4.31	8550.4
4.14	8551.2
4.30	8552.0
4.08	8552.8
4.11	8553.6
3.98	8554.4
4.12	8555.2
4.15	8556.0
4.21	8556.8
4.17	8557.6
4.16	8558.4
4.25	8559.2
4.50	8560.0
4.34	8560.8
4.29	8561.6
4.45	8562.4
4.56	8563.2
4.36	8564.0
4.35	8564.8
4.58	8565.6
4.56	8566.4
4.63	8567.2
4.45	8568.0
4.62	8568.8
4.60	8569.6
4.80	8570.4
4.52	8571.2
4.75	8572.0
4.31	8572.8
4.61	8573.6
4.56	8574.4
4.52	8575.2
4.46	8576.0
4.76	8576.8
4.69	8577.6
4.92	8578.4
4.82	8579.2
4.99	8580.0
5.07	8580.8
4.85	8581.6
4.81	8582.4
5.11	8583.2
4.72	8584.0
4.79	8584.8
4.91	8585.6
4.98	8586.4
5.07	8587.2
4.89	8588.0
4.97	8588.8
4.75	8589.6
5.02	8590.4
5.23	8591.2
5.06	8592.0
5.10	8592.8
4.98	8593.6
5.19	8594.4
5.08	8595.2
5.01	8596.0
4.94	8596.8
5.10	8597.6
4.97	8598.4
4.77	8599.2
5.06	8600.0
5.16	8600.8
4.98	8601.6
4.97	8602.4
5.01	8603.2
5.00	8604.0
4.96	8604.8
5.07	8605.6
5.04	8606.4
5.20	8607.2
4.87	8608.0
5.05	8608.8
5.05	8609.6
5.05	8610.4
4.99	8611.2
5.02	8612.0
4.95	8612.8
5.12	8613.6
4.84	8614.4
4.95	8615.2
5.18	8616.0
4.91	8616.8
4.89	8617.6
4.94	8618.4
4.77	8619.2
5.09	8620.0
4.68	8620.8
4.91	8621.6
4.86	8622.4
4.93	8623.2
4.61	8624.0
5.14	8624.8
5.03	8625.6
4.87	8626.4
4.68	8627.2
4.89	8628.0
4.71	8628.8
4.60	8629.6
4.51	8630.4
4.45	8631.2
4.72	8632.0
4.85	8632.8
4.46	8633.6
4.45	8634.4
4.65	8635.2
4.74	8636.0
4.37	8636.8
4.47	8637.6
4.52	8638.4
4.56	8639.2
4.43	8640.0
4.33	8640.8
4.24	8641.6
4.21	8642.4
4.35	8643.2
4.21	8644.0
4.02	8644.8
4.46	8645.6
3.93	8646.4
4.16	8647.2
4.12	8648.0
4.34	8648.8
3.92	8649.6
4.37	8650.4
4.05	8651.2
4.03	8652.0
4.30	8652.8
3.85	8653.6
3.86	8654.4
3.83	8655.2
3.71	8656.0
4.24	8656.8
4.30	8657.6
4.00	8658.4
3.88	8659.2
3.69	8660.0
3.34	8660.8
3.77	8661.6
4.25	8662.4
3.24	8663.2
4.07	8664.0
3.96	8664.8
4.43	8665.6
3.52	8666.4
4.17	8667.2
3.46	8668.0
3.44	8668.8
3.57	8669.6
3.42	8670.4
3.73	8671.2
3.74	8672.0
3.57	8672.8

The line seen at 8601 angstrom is Mg II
